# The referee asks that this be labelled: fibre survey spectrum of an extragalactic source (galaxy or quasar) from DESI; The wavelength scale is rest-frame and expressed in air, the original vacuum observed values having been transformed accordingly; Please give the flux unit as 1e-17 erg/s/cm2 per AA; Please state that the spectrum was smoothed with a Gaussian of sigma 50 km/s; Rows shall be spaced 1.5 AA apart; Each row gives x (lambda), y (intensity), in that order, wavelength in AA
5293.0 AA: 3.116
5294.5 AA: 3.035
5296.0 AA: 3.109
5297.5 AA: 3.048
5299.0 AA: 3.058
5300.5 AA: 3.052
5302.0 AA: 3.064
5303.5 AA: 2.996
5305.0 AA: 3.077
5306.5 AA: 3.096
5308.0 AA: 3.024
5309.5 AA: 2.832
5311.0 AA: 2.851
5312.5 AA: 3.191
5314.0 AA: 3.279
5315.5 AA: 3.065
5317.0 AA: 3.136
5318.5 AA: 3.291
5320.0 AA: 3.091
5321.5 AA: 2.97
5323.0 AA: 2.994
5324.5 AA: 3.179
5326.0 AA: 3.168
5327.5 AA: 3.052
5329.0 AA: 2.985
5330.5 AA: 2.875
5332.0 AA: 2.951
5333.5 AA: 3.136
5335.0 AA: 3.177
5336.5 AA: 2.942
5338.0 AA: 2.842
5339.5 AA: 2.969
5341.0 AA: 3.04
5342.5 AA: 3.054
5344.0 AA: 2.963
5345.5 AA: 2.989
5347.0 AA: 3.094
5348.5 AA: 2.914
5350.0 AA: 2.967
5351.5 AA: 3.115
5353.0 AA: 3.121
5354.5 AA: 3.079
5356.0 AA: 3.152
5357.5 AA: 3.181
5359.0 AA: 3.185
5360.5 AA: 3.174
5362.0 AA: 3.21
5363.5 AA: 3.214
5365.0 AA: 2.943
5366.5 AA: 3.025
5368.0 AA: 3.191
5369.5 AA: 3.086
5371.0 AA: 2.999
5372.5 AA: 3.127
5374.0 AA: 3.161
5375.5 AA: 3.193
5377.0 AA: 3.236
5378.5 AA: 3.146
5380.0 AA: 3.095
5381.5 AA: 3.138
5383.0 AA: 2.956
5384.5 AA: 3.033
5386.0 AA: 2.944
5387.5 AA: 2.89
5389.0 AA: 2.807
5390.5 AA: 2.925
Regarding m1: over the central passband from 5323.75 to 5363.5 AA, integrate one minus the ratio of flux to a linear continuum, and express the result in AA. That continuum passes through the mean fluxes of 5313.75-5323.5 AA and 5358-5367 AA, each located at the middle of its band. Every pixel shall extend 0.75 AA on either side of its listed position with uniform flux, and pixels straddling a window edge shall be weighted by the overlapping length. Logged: 0.78 AA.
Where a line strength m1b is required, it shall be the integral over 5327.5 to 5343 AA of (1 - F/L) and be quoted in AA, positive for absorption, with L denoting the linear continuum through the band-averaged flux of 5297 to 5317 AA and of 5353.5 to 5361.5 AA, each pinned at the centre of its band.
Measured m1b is 0.6 AA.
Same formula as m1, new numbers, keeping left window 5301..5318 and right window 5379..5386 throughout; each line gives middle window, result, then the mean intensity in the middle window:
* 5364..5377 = -0.2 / 3.1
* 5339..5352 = 0.2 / 3.01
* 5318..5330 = -0.1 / 3.08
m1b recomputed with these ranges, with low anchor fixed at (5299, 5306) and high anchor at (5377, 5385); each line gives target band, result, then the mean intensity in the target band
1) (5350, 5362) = -0.2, 3.14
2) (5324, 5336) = 0.0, 3.06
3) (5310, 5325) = -0.2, 3.1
